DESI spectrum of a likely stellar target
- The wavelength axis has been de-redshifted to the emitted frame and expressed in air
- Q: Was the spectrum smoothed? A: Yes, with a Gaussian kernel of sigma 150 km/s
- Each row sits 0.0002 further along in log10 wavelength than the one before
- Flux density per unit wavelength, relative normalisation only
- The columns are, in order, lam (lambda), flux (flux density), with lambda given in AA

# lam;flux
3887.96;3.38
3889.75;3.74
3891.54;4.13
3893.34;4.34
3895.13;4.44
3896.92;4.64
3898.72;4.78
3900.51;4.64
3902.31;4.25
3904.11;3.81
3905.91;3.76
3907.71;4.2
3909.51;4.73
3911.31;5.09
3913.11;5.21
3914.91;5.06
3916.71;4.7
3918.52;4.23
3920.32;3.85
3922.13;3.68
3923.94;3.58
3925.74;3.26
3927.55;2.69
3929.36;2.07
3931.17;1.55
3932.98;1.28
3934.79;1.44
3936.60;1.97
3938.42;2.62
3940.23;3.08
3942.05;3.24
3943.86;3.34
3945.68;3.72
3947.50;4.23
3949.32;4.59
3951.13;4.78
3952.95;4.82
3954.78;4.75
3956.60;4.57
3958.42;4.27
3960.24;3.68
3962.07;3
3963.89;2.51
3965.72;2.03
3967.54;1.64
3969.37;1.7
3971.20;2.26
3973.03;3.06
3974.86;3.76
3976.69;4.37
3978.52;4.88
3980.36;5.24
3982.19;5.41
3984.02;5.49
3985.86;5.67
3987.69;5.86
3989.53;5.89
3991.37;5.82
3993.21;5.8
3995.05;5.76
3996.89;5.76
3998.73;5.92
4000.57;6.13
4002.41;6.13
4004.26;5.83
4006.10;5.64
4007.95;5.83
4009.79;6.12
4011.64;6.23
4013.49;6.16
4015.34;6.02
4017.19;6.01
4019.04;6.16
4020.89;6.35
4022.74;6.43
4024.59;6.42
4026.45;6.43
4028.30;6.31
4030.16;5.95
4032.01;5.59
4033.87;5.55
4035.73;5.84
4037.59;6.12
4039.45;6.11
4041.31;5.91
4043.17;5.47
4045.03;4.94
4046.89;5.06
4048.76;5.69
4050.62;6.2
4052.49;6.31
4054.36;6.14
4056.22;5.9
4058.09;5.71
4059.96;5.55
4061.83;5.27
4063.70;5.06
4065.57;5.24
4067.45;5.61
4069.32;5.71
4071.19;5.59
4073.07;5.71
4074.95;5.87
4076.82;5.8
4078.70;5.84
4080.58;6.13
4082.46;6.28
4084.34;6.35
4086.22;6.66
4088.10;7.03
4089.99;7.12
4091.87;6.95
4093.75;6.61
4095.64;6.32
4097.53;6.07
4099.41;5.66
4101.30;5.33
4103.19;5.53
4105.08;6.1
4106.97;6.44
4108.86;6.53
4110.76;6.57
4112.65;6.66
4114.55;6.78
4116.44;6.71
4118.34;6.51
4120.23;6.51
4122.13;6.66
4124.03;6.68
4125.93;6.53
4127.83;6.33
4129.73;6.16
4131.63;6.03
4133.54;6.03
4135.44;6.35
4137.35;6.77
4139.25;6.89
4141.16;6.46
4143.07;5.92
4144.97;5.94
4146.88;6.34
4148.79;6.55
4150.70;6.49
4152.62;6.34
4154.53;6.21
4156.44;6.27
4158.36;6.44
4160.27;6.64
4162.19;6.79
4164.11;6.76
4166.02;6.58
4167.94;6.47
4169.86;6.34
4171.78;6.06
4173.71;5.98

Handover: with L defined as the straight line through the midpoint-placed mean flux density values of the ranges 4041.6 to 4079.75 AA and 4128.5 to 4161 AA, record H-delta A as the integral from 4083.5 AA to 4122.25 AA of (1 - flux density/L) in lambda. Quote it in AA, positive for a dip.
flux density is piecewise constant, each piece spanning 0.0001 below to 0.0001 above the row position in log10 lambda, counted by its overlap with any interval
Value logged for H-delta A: -2.8 AA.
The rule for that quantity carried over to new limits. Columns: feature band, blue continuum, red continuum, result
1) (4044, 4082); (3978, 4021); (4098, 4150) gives 2.60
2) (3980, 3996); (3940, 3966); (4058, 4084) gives -4.72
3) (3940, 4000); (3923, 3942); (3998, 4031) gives -3.46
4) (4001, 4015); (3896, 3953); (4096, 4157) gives -3.55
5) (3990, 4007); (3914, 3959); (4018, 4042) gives -2.14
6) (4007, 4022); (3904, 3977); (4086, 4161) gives -4.74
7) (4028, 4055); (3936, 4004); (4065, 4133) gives -2.14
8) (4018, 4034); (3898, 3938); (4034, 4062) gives -2.29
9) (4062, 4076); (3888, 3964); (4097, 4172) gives 0.06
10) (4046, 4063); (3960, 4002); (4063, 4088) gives -0.57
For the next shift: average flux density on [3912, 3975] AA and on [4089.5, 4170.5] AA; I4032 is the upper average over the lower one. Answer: 1.93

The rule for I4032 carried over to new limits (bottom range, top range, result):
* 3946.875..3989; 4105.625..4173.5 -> 1.59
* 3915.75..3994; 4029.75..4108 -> 1.59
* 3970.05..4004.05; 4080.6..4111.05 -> 1.23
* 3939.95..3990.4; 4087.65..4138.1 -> 1.60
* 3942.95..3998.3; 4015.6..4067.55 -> 1.36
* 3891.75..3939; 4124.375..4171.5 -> 1.73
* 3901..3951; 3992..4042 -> 1.69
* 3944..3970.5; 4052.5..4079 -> 1.59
